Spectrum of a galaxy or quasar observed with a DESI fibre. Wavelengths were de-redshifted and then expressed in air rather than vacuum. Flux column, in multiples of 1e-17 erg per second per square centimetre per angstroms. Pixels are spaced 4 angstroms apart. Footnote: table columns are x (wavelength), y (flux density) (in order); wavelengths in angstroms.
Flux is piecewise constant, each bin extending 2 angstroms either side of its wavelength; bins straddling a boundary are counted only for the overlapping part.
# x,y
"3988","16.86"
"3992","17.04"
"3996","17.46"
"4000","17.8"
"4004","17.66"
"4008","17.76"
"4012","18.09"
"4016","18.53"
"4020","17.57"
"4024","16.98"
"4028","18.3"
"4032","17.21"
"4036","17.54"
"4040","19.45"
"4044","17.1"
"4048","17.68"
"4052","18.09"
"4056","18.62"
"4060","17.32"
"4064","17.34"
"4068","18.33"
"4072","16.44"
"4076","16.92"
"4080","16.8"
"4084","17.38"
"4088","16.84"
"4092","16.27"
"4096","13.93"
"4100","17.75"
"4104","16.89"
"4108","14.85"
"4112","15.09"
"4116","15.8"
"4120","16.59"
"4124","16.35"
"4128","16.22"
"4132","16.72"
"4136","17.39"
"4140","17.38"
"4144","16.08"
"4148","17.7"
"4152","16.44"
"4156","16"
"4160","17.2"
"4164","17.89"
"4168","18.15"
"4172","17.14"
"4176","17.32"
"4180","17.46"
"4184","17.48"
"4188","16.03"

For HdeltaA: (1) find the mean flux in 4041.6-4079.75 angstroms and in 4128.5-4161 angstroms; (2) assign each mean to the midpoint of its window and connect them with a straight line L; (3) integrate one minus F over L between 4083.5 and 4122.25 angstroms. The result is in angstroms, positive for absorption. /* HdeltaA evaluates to 2.4 angstroms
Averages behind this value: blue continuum 17.5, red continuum 16.8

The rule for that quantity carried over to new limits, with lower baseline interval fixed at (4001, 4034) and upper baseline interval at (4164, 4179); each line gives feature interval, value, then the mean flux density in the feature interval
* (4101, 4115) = 1.49 angstroms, 15.8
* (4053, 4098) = 1.89 angstroms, 17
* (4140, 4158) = 0.98 angstroms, 16.6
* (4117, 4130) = 0.95 angstroms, 16.3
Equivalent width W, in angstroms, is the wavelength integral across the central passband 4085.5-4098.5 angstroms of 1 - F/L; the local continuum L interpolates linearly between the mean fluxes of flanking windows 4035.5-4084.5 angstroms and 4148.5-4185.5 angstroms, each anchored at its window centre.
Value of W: 1.3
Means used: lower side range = 17.6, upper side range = 17.2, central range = 15.8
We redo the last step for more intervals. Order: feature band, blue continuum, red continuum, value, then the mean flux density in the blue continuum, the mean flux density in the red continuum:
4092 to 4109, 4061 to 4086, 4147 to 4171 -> 1.2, 17.2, 17.2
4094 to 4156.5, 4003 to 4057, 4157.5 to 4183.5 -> 4.6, 17.9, 17.5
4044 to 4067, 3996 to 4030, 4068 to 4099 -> -1.0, 17.8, 16.5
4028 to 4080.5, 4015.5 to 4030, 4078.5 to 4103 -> -1.4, 17.8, 16.5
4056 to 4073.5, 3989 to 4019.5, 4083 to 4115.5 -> -0.9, 17.7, 16.1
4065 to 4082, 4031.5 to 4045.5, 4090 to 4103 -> -0.3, 17.9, 16.1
